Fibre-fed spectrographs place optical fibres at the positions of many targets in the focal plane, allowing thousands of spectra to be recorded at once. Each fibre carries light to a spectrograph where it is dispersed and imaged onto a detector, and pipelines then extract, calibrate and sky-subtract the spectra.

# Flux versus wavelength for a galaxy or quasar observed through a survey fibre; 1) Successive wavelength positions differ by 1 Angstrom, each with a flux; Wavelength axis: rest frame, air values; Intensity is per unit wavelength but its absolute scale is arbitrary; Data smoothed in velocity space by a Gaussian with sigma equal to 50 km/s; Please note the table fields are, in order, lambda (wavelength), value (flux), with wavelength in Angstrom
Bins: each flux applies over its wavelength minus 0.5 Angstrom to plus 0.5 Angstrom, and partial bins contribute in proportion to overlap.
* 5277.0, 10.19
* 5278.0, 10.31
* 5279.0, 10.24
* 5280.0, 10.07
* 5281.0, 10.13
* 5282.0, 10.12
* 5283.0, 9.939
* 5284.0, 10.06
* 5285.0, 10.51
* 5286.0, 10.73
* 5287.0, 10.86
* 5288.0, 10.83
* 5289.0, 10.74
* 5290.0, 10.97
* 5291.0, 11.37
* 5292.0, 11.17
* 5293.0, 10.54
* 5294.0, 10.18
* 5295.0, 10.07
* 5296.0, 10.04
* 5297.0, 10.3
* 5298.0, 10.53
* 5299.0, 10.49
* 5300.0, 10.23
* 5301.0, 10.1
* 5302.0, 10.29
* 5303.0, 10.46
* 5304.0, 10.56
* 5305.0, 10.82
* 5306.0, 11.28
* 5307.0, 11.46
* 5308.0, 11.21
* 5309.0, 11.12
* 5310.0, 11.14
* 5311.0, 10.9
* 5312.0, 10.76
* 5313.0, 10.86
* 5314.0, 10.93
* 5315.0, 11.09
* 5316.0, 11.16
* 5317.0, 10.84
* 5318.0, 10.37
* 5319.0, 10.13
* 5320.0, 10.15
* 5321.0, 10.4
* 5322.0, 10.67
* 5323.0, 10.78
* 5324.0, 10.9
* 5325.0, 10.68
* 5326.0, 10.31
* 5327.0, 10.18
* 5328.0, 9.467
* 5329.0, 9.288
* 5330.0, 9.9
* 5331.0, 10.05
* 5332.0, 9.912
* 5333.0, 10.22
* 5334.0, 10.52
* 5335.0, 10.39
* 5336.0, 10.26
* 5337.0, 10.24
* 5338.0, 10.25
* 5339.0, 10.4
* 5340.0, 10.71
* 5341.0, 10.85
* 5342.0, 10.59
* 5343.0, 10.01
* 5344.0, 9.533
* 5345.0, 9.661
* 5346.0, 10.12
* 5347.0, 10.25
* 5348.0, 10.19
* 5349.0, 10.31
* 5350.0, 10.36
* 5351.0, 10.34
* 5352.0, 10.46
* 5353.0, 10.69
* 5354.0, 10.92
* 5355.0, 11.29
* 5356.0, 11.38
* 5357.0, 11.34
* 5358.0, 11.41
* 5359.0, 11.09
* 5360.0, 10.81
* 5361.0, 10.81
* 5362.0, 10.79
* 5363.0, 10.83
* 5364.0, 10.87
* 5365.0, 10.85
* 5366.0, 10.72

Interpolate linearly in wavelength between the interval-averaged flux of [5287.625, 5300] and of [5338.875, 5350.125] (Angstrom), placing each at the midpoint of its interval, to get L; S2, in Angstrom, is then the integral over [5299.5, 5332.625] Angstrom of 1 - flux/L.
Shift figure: -0.4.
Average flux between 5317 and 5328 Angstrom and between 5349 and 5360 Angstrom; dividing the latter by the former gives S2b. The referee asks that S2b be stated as 1.04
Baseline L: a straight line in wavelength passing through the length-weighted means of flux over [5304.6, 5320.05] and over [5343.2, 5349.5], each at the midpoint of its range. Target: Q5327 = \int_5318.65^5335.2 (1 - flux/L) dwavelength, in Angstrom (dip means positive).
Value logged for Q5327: 0.5 Angstrom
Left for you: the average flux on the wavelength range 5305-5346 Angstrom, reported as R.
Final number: 10.5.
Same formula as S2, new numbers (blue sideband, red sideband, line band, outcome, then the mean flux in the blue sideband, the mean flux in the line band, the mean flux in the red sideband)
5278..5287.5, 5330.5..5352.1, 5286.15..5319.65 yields -1.4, 10.3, 10.7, 10.3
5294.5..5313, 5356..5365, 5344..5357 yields 0.5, 10.7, 10.5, 11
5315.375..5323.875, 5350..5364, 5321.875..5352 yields 1.4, 10.6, 10.2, 10.9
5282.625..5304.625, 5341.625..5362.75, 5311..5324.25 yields -0.2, 10.5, 10.7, 10.6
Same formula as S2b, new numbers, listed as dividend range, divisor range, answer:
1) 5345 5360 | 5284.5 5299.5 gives 1.01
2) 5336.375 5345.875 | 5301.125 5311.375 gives 0.94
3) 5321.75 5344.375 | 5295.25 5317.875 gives 0.96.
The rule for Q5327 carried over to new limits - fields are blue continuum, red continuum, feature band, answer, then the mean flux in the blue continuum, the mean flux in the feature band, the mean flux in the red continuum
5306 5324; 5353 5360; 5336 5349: 0.96 Angstrom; 10.8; 10.2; 11.2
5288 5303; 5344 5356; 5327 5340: 0.43 Angstrom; 10.5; 10.1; 10.4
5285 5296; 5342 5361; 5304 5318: -0.45 Angstrom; 10.7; 11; 10.6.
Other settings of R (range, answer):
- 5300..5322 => 10.7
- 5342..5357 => 10.4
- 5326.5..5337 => 10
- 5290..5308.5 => 10.6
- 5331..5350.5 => 10.2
